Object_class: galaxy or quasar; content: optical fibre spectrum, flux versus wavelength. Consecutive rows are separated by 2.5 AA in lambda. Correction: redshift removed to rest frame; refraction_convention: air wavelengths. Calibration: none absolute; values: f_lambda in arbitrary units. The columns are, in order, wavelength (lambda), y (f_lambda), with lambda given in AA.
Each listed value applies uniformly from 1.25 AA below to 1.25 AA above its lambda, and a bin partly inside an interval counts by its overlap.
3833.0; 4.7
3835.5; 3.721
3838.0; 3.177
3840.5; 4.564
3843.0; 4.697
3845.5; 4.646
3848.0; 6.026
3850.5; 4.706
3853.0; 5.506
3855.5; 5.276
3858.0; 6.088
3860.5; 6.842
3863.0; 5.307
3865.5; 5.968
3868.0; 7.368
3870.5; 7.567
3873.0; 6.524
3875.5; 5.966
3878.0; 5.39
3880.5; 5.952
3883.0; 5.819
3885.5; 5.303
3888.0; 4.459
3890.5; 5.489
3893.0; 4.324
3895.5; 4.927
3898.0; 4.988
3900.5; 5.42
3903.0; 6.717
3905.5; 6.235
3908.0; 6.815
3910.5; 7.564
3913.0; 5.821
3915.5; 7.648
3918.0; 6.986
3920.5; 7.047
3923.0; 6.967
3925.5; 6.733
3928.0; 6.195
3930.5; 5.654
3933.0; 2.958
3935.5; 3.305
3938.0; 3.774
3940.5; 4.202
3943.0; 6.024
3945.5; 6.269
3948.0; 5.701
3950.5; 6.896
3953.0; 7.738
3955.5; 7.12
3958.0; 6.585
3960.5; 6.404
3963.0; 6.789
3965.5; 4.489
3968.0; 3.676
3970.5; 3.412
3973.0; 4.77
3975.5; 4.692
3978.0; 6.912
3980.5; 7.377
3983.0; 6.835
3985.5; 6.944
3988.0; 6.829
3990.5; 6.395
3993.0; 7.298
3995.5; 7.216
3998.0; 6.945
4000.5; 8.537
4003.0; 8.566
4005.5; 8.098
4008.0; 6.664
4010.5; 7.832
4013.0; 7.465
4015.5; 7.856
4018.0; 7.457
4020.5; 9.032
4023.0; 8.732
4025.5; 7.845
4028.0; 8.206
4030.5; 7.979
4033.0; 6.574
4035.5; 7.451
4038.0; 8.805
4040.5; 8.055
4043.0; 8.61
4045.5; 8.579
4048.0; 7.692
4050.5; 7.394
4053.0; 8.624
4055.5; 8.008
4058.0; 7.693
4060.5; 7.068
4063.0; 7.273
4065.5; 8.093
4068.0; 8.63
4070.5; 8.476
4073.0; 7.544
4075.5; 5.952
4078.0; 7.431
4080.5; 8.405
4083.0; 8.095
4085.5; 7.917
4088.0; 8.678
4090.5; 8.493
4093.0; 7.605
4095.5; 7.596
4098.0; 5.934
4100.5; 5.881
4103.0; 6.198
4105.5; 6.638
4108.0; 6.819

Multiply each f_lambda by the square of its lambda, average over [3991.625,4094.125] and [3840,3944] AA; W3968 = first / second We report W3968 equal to 1.49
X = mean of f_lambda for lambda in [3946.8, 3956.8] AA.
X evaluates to 6.87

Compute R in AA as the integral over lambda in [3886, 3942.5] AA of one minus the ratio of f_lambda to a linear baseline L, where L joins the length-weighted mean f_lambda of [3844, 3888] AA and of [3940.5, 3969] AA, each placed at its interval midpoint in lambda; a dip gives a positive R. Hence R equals 3.13 AA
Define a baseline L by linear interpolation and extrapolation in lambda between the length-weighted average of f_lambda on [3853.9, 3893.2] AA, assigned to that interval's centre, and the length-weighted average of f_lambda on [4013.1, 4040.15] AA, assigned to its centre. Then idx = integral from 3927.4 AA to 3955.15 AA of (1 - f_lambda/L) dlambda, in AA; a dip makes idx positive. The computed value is 5.9 AA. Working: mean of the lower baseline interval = 5.89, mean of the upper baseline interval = 7.97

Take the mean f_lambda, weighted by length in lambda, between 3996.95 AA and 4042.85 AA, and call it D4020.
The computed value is 7.92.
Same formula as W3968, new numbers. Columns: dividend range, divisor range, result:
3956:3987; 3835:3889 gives 1.11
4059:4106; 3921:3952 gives 1.48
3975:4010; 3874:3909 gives 1.36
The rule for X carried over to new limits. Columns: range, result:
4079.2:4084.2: 8.24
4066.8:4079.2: 7.6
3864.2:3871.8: 6.95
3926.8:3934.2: 4.94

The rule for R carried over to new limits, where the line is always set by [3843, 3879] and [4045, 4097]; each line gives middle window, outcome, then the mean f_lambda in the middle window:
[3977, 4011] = -0.81 AA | 7.31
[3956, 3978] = 5.13 AA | 5.27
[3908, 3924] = -1.45 AA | 6.99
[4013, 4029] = -1.61 AA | 8.13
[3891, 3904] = 2.05 AA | 5.26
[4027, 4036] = -0.07 AA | 7.54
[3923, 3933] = 0.97 AA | 5.89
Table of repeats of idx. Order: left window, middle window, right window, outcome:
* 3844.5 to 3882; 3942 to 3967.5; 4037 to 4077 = 2.0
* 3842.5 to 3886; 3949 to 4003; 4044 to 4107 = 2.9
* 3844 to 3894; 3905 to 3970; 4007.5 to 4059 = 6.6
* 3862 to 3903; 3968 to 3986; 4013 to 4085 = 3.4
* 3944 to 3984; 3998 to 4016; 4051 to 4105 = -3.3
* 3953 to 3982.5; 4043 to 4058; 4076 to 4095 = -1.5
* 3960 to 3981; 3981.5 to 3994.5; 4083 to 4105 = -3.0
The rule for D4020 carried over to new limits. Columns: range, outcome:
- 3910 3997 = 6.02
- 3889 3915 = 5.87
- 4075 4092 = 7.93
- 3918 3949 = 5.46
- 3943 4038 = 6.92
